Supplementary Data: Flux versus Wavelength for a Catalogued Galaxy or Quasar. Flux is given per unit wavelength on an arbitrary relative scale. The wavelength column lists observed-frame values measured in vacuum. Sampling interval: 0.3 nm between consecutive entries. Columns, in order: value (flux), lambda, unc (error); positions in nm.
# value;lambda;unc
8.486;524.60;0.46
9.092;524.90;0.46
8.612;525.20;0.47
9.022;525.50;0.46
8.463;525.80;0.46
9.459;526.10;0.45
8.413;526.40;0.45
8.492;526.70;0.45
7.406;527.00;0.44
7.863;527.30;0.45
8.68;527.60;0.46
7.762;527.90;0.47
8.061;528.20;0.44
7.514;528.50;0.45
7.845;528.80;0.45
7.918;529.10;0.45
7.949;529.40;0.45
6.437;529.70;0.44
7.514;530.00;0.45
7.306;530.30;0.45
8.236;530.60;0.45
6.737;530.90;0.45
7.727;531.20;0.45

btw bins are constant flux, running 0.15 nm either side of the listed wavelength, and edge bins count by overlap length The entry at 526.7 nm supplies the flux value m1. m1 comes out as 8.492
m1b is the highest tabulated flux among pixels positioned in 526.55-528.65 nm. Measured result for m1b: 8.68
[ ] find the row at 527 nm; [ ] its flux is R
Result 7.406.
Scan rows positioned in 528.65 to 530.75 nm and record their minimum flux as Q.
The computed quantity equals 6.437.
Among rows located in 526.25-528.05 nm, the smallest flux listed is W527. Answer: 7.406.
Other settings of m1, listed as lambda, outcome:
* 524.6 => 8.486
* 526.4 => 8.413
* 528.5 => 7.514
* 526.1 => 9.459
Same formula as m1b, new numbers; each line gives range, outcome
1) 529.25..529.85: 7.949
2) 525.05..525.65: 9.022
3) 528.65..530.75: 8.236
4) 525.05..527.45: 9.459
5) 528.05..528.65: 8.061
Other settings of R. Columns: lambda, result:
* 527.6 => 8.68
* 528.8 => 7.845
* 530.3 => 7.306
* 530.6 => 8.236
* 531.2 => 7.727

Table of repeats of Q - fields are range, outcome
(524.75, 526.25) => 8.463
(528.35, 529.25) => 7.514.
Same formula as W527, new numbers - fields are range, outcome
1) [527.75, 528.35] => 7.762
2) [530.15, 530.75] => 7.306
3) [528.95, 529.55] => 7.918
